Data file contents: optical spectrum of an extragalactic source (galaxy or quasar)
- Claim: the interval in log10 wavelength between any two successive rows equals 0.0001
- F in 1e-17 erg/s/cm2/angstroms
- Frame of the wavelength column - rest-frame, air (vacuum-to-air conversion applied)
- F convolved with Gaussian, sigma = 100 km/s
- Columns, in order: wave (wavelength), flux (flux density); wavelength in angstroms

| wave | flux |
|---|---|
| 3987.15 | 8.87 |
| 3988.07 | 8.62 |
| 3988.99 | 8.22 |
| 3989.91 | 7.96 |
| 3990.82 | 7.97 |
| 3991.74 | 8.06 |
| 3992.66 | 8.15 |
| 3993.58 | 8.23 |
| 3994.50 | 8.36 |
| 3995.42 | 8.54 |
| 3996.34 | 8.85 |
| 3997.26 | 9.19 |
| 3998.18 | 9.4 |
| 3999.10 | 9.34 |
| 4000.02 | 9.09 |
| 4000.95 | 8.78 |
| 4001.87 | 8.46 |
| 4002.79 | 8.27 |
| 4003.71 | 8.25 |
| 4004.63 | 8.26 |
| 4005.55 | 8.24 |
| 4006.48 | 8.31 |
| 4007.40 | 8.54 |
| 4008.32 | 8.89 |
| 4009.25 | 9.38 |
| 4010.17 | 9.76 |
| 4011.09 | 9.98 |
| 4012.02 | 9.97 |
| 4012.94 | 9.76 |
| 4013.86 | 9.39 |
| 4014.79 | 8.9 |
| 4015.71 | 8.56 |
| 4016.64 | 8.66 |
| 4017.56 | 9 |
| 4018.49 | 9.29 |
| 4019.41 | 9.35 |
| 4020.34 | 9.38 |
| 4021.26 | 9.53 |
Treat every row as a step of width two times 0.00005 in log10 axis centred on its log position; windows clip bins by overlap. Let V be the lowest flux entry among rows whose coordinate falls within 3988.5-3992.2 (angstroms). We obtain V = 7.96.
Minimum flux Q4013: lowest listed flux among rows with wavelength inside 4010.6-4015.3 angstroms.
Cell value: 8.9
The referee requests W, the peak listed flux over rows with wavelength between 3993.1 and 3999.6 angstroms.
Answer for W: 9.4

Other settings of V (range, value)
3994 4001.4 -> 8.36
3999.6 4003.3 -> 8.27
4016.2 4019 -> 8.66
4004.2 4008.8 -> 8.24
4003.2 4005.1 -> 8.25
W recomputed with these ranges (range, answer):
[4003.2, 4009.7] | 9.38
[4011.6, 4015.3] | 9.97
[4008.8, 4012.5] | 9.98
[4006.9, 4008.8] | 8.89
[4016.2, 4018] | 9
